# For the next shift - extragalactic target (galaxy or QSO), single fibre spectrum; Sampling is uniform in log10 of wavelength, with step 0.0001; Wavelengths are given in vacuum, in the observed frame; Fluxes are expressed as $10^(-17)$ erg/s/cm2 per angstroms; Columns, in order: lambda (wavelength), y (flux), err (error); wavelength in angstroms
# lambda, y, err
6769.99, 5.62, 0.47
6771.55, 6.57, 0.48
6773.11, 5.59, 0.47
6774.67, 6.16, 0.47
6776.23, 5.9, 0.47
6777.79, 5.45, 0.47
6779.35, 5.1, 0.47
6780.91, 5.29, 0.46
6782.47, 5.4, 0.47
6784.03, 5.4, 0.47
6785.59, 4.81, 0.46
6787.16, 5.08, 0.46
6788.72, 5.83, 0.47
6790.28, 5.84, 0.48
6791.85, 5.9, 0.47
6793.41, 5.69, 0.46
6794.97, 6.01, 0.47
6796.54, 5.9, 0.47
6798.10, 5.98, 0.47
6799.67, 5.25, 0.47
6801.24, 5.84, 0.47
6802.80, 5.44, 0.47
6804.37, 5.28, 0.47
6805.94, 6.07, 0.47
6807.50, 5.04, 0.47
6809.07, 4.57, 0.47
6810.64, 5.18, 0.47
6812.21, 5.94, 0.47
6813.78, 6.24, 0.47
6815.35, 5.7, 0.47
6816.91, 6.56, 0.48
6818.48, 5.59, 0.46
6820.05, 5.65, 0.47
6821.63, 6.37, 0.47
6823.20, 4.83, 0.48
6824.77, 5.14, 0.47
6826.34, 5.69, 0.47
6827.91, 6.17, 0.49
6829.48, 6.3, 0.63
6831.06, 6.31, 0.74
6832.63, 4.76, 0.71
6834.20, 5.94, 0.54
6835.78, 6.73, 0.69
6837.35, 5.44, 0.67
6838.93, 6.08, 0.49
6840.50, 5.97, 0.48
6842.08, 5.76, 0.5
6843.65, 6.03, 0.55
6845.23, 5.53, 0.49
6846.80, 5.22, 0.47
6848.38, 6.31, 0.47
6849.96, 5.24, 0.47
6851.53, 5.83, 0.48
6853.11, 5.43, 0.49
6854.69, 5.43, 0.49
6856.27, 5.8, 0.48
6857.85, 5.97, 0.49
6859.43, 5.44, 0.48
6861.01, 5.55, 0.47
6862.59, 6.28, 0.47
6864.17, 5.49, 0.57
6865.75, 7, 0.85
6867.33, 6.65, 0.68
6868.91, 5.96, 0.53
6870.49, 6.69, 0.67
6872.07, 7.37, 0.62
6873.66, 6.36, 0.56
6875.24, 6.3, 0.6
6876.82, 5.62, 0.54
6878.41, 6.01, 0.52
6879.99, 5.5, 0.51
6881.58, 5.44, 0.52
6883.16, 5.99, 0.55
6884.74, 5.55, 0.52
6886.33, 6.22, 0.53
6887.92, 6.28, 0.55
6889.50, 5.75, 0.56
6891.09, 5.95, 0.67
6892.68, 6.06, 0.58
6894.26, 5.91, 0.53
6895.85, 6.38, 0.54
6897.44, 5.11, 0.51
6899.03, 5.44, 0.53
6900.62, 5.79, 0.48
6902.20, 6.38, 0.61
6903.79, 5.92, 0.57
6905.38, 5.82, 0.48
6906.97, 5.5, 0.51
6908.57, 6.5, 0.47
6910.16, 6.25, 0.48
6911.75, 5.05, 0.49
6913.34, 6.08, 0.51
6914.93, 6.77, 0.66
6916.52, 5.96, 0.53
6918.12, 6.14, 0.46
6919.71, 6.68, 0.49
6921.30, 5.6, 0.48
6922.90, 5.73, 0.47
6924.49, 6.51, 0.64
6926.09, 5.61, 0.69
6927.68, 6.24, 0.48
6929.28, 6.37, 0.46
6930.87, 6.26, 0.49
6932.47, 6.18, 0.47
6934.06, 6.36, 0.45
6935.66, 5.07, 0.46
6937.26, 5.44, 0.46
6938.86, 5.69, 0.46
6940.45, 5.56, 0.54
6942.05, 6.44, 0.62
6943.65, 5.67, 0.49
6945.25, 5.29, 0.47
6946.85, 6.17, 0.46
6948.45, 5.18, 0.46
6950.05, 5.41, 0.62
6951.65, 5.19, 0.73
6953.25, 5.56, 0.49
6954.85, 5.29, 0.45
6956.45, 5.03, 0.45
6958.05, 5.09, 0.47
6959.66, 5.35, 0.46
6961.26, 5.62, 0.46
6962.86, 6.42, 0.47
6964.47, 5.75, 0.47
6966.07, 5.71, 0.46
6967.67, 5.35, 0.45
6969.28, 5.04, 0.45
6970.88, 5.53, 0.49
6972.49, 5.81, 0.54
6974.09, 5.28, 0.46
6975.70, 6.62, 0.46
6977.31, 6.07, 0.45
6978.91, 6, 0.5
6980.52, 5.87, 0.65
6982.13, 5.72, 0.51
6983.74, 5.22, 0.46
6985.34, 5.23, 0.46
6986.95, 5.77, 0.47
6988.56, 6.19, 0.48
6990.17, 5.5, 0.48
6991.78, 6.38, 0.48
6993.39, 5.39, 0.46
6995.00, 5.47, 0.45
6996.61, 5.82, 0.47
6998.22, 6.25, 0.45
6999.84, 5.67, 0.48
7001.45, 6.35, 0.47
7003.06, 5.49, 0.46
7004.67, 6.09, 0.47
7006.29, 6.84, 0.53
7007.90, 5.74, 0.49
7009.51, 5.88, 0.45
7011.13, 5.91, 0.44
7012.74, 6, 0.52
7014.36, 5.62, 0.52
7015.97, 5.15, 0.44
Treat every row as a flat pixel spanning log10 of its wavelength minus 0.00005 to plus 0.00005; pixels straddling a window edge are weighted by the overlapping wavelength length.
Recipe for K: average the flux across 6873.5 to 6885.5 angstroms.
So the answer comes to 5.82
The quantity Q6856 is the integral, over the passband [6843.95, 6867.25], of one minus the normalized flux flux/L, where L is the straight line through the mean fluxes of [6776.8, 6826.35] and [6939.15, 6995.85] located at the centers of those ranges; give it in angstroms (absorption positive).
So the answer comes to -0.82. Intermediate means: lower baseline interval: 5.56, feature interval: 5.78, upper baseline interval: 5.63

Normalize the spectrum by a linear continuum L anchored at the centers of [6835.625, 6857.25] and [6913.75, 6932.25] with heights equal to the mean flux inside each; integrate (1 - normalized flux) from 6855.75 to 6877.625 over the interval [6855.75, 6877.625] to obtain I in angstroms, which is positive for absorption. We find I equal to -1.2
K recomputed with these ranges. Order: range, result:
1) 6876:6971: 5.8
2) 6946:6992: 5.62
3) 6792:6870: 5.77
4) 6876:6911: 5.88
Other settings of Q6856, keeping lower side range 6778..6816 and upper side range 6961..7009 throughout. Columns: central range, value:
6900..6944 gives -2.1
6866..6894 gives -2.3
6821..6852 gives -1.1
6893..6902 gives -0.2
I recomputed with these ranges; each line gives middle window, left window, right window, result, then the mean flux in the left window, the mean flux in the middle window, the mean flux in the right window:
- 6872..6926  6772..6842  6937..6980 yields -3.2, 5.67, 5.97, 5.62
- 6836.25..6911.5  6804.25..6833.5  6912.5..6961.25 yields -2.6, 5.66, 5.92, 5.79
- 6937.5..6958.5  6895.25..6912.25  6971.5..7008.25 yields 1.2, 5.84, 5.51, 5.86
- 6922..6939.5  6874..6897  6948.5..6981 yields -0.7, 5.92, 5.95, 5.59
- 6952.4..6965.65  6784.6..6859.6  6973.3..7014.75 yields 0.7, 5.69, 5.52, 5.86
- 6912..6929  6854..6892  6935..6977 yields -1.0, 6.03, 6.1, 5.57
